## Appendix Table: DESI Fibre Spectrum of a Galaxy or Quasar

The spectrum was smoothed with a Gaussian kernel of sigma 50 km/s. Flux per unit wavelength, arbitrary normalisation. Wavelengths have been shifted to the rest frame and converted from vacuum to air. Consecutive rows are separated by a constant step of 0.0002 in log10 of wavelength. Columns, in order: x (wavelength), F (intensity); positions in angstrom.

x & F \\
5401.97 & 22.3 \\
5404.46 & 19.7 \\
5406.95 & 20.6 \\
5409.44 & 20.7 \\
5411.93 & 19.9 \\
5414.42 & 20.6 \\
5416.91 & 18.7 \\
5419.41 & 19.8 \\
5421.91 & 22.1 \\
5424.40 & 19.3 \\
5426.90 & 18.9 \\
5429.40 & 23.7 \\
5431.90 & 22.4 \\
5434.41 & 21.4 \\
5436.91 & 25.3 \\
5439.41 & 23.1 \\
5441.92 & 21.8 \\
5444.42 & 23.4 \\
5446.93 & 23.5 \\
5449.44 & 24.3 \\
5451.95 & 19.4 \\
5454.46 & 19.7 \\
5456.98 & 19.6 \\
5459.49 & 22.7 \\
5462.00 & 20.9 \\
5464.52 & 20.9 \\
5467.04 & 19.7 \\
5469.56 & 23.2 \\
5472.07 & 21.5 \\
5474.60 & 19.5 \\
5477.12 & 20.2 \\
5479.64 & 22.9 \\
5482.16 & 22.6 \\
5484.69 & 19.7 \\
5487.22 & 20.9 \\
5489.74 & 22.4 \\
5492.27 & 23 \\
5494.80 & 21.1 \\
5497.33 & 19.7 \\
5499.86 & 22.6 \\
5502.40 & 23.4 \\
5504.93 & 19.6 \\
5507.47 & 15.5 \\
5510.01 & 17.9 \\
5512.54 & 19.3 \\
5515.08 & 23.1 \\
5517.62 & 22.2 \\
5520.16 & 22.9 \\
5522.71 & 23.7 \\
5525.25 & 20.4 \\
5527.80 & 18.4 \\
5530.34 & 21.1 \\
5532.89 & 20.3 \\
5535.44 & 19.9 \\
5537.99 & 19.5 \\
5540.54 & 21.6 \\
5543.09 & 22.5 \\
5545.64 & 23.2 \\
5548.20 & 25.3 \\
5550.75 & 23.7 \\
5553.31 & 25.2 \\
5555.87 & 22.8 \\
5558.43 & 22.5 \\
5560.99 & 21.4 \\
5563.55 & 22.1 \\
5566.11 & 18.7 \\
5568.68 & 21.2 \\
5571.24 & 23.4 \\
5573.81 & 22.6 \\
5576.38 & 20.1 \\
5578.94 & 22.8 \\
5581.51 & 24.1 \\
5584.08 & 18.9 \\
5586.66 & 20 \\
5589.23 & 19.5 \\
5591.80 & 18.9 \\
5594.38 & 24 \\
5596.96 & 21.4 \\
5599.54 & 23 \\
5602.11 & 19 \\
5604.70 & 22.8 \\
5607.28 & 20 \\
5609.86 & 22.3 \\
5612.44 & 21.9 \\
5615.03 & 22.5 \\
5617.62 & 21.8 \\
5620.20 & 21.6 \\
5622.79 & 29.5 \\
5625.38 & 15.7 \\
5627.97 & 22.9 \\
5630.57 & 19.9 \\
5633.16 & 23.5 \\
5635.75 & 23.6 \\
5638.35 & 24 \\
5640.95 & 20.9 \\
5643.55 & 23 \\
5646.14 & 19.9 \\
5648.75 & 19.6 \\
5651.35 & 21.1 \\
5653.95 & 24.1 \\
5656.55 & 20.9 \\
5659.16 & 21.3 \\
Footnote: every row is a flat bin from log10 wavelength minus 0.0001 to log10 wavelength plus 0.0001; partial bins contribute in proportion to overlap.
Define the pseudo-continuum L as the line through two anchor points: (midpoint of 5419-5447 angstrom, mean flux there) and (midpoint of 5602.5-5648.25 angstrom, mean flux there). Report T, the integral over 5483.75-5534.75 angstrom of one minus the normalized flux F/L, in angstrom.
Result 2.7 angstrom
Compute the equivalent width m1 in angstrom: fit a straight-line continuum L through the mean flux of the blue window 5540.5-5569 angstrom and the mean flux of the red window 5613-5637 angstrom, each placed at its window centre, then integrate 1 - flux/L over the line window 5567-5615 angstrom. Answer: 2.16 angstrom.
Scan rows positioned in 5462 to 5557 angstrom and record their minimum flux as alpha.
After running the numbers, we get 15.5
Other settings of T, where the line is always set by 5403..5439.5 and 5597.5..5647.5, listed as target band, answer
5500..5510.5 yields 0.9 angstrom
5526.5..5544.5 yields 0.9 angstrom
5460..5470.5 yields 0.0 angstrom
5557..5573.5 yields 0.1 angstrom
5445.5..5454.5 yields -0.4 angstrom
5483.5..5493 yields 0.0 angstrom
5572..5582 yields -0.3 angstrom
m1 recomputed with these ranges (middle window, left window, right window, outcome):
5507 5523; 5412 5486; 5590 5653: 0.6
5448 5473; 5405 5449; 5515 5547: 0.3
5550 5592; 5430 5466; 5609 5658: 0.7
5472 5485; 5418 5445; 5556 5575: 0.4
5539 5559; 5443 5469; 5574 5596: -2.0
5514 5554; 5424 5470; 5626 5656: -0.4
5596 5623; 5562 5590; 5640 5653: -1.2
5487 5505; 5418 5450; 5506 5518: -1.6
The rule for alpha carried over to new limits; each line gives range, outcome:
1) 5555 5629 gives 15.7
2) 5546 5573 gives 18.7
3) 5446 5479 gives 19.4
